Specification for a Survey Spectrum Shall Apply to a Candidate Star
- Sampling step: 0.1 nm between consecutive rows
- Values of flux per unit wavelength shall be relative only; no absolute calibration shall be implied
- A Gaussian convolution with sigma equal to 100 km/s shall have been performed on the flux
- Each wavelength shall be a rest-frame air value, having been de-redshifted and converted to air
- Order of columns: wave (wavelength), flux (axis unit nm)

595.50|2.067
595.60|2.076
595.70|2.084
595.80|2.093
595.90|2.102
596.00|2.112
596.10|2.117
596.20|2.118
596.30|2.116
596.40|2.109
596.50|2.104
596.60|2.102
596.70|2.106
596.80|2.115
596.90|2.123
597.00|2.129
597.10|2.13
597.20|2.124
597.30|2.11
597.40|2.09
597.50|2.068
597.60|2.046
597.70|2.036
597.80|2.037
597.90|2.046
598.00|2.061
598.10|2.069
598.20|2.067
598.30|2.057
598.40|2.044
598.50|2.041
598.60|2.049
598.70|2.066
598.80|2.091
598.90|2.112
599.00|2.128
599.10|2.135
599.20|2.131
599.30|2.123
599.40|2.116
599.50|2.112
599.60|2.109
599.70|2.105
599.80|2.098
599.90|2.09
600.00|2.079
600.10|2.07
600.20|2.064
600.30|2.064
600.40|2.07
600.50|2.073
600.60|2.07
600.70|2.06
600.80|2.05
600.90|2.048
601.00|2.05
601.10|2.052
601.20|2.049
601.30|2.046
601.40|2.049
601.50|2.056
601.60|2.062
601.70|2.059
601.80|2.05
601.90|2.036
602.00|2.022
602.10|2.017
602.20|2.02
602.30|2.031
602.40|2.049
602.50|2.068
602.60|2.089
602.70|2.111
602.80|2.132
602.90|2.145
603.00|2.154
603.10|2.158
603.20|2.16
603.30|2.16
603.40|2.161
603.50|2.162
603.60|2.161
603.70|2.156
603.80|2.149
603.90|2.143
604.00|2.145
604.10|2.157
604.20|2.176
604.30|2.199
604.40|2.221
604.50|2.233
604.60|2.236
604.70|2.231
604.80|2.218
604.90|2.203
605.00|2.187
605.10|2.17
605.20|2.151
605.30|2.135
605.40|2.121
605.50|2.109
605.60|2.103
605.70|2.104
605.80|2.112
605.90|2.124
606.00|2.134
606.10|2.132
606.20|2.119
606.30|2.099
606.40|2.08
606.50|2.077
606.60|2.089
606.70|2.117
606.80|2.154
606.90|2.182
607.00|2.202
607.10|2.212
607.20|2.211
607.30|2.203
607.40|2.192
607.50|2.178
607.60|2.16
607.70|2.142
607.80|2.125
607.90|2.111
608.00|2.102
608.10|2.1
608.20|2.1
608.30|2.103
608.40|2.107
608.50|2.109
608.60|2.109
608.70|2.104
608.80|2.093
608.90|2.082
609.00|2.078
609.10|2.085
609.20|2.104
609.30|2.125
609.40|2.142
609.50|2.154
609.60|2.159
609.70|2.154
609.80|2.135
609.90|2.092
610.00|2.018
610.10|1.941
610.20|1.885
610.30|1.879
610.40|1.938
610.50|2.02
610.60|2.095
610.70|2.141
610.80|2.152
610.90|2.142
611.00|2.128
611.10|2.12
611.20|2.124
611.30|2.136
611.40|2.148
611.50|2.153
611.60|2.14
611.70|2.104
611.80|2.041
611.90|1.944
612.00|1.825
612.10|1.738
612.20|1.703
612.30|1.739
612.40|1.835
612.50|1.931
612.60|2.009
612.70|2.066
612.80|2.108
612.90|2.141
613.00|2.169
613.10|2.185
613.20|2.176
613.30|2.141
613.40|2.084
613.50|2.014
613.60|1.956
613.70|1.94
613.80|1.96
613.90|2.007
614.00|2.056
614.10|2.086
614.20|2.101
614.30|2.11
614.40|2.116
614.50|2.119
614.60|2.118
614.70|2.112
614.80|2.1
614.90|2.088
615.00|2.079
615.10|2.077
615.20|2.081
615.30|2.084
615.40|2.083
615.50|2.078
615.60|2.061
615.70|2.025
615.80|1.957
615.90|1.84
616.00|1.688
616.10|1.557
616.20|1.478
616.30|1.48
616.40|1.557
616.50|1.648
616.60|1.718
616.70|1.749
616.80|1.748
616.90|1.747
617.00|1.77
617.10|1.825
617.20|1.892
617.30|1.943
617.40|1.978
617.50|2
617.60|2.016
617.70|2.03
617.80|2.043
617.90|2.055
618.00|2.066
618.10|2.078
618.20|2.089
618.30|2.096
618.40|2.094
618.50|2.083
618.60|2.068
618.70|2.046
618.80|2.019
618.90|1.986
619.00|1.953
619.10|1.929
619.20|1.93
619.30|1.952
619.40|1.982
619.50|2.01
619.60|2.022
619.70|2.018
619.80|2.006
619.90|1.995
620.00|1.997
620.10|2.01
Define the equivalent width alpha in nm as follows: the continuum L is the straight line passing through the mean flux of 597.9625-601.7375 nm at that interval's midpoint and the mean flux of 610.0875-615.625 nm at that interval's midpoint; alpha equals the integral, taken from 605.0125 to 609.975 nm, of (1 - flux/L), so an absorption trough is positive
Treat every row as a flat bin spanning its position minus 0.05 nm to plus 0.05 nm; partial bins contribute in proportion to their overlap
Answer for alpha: -0.17 nm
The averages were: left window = 2.08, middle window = 2.13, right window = 2.05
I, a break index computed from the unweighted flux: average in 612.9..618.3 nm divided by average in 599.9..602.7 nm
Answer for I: 0.96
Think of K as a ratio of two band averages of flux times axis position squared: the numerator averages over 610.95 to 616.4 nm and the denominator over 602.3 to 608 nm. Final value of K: 0.96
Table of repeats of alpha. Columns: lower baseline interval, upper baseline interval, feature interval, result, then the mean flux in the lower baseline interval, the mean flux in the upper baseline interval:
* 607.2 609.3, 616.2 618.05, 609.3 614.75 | -0.14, 2.12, 1.84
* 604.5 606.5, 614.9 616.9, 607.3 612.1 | -0.15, 2.15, 1.85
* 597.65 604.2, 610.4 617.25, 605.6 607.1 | -0.06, 2.09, 1.98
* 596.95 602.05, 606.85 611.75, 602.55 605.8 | -0.11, 2.07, 2.11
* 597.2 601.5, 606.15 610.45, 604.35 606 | -0.06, 2.07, 2.11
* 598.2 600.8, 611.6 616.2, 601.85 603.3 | -0.01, 2.09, 2.01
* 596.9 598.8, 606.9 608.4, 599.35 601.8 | 0.03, 2.07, 2.15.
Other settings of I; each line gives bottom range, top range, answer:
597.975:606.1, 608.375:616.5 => 0.96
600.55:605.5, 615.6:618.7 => 0.89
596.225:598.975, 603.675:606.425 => 1.03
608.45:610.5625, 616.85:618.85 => 0.97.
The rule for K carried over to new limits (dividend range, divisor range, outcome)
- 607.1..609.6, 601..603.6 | 1.04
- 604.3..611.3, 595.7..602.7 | 1.05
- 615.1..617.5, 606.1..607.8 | 0.88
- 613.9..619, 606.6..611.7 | 0.95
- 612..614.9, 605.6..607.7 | 0.97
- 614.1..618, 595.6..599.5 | 0.98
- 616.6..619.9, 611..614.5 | 0.99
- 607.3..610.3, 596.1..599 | 1.05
